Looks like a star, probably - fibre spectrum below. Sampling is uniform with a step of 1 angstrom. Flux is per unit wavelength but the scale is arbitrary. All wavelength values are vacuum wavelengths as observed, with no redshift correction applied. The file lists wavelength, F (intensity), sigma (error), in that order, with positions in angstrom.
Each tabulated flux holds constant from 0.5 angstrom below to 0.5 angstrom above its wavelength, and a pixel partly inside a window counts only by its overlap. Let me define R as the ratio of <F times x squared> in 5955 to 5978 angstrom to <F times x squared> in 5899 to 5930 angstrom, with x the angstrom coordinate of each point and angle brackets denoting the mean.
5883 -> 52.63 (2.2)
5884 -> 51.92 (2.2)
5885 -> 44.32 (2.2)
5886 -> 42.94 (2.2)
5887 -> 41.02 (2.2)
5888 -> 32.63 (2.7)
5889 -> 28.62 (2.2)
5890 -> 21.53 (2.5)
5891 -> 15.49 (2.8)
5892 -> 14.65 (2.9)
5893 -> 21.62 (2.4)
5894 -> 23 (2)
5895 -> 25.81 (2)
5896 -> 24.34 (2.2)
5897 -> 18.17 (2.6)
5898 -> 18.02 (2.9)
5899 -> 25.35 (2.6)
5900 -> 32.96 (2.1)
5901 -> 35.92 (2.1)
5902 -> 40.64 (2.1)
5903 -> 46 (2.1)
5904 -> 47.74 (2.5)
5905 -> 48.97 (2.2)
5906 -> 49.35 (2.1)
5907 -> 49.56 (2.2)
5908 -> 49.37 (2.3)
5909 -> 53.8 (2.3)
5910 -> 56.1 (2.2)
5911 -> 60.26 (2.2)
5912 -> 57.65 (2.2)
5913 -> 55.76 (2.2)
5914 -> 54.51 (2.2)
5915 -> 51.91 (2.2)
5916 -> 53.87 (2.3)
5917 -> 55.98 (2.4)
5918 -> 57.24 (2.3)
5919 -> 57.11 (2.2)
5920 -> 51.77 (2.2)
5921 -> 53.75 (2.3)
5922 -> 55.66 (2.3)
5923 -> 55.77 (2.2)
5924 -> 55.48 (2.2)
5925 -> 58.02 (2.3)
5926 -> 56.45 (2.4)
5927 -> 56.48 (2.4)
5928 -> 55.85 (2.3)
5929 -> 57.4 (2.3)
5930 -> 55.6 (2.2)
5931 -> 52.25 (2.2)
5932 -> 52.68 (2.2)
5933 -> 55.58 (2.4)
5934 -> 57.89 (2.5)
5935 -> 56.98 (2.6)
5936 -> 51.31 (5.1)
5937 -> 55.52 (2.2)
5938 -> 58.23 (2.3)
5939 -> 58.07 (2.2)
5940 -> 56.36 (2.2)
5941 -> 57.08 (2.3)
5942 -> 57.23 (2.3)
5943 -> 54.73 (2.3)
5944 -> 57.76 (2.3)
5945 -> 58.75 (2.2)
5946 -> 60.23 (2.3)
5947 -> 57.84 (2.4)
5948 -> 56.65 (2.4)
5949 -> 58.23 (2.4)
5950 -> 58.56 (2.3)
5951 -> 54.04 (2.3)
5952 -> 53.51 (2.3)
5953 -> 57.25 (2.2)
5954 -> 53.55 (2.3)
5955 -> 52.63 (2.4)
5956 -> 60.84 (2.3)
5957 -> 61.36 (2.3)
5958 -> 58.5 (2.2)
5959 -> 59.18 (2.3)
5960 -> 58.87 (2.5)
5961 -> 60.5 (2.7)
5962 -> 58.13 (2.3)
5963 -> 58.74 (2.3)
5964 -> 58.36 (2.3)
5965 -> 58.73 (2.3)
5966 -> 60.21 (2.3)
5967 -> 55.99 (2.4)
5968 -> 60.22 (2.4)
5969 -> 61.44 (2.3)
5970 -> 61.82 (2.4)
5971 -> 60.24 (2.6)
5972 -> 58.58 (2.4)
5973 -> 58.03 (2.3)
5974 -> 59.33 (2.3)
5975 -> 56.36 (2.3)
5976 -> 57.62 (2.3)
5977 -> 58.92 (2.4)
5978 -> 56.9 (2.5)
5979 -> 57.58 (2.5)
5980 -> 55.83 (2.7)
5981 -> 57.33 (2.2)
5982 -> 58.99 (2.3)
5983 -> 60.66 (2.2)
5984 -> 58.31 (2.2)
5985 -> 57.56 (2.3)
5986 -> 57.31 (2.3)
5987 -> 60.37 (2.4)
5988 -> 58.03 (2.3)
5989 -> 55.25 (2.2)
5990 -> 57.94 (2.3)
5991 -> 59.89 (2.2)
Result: 1.15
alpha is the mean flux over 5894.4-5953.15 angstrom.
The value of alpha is 51.4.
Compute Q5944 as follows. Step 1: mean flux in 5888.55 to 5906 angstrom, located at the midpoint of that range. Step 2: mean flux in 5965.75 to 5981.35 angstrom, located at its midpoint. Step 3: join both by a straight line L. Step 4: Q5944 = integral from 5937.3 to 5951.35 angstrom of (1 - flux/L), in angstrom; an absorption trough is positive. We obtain -3.0 angstrom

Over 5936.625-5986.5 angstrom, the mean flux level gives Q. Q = 58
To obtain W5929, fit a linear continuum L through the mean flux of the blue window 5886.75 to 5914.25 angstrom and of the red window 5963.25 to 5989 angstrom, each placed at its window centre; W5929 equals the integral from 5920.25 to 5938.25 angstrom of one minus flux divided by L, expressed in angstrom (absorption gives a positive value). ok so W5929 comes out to -4.1 angstrom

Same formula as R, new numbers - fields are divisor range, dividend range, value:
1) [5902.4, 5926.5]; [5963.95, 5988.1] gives 1.11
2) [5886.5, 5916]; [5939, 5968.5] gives 1.54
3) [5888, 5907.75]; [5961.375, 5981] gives 1.92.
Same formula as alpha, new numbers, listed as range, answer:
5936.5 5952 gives 57.2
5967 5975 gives 59.5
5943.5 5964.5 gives 57.8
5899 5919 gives 49.9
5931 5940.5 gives 55.7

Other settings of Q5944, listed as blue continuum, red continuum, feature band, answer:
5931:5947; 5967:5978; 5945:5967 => 0.0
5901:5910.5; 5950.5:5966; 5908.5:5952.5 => -2.8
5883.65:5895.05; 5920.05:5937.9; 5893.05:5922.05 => -1.4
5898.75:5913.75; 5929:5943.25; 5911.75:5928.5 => -1.3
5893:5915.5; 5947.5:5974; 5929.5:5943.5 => -1.3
